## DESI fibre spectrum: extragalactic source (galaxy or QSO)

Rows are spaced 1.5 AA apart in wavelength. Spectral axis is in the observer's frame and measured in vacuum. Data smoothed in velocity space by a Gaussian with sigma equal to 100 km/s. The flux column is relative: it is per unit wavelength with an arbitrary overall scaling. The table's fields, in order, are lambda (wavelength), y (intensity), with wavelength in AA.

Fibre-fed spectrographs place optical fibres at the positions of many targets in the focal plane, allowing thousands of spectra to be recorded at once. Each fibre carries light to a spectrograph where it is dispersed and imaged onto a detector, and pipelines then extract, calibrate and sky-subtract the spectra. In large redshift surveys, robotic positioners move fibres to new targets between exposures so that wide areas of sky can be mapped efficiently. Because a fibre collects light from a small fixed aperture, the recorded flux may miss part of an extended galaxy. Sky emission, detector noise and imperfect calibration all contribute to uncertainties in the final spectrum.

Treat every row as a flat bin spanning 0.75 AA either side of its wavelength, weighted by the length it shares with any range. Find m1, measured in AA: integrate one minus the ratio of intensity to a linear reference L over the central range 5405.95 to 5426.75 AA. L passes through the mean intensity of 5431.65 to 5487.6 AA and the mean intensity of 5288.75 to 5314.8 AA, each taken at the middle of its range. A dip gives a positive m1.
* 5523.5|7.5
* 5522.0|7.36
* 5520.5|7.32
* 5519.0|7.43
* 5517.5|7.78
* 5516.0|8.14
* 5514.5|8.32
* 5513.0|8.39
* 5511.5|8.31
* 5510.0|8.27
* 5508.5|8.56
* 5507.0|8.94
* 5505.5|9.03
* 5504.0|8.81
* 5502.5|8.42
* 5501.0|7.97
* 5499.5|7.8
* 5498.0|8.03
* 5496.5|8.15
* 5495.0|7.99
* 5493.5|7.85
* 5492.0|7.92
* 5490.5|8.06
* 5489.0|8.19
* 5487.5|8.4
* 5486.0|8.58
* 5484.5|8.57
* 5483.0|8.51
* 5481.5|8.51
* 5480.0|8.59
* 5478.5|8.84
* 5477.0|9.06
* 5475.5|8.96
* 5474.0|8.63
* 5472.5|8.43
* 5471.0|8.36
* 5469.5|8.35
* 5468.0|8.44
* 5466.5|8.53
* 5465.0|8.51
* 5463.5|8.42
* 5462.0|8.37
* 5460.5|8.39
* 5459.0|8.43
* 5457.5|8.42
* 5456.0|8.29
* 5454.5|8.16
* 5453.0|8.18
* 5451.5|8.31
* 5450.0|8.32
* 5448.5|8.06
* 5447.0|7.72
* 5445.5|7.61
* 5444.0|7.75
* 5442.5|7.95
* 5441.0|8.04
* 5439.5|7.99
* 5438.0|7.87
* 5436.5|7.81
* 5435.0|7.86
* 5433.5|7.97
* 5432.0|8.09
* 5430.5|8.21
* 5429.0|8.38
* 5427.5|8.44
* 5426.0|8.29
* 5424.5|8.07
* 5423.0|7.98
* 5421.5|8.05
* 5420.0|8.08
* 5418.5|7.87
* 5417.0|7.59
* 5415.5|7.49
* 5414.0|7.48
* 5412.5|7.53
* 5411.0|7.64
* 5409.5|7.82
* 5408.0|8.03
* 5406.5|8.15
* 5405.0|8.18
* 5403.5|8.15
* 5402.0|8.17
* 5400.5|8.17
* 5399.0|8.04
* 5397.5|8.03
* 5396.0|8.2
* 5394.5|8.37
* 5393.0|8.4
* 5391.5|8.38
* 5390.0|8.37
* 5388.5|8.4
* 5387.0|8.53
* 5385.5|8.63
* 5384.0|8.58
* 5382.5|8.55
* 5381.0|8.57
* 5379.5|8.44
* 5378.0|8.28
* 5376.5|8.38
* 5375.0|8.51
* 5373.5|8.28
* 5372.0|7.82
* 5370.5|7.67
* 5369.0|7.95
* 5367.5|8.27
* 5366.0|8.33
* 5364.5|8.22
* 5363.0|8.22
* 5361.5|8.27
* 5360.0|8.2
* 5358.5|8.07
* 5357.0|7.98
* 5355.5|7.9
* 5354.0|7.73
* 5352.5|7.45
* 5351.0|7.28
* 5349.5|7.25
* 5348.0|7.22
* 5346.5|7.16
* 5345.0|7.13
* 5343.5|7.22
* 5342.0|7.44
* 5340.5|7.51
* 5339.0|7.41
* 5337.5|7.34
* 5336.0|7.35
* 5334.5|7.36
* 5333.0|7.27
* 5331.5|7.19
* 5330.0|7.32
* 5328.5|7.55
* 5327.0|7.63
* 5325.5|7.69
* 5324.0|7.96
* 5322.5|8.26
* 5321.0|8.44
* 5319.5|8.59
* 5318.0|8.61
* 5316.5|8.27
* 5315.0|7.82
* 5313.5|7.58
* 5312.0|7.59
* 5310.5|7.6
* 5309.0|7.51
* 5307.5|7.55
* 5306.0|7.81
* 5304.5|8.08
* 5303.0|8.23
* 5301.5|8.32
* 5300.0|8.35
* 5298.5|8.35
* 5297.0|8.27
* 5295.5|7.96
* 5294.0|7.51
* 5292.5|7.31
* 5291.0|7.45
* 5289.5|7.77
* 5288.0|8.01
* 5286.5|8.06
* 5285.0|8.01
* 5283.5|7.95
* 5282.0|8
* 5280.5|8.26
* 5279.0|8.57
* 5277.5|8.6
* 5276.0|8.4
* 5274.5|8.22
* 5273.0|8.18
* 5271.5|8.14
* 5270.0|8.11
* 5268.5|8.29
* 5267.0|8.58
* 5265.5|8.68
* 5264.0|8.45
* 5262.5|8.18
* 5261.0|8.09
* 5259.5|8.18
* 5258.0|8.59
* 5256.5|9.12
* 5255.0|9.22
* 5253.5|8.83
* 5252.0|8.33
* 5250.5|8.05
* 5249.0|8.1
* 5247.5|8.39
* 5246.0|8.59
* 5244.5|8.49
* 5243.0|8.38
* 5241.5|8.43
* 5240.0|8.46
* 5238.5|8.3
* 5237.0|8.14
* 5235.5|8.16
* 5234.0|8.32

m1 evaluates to 0.8 AA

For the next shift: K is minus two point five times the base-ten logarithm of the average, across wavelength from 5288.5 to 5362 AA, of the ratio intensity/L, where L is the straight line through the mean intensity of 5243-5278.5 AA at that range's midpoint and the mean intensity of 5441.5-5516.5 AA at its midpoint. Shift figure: 0.09 mag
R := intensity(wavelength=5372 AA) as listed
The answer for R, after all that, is 7.82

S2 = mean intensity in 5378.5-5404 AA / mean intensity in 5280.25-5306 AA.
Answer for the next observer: 1.0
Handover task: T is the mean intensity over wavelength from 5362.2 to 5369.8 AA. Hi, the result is 8.19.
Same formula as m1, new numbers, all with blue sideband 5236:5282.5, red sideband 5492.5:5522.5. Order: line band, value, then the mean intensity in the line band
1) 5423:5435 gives 0.08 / 8.17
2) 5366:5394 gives -0.19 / 8.33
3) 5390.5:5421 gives 0.96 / 7.99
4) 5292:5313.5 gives 1.21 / 7.88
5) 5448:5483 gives -1.17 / 8.46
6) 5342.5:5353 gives 1.35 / 7.24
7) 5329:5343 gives 1.63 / 7.36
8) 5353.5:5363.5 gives 0.29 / 8.06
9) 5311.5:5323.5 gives 0.27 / 8.15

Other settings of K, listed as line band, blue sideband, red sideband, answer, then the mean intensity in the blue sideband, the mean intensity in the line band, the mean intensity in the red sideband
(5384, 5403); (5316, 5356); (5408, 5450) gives -0.07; 7.61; 8.32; 7.92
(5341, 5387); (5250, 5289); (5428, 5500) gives 0.04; 8.35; 7.97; 8.25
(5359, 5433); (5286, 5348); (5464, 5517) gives -0.02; 7.74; 8.16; 8.41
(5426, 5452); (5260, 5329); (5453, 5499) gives 0.04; 8.06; 8.03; 8.39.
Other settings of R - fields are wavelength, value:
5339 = 7.41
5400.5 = 8.17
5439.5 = 7.99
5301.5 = 8.32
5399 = 8.04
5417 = 7.59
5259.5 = 8.18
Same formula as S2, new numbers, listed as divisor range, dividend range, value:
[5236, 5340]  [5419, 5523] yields 1.02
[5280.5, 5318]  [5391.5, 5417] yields 1.01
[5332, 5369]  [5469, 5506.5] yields 1.10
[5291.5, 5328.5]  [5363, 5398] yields 1.04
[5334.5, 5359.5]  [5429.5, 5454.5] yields 1.07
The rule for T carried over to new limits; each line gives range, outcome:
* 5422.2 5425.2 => 8.02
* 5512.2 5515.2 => 8.35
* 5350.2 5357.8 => 7.67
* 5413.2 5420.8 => 7.7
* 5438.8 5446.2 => 7.87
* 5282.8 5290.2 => 7.96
